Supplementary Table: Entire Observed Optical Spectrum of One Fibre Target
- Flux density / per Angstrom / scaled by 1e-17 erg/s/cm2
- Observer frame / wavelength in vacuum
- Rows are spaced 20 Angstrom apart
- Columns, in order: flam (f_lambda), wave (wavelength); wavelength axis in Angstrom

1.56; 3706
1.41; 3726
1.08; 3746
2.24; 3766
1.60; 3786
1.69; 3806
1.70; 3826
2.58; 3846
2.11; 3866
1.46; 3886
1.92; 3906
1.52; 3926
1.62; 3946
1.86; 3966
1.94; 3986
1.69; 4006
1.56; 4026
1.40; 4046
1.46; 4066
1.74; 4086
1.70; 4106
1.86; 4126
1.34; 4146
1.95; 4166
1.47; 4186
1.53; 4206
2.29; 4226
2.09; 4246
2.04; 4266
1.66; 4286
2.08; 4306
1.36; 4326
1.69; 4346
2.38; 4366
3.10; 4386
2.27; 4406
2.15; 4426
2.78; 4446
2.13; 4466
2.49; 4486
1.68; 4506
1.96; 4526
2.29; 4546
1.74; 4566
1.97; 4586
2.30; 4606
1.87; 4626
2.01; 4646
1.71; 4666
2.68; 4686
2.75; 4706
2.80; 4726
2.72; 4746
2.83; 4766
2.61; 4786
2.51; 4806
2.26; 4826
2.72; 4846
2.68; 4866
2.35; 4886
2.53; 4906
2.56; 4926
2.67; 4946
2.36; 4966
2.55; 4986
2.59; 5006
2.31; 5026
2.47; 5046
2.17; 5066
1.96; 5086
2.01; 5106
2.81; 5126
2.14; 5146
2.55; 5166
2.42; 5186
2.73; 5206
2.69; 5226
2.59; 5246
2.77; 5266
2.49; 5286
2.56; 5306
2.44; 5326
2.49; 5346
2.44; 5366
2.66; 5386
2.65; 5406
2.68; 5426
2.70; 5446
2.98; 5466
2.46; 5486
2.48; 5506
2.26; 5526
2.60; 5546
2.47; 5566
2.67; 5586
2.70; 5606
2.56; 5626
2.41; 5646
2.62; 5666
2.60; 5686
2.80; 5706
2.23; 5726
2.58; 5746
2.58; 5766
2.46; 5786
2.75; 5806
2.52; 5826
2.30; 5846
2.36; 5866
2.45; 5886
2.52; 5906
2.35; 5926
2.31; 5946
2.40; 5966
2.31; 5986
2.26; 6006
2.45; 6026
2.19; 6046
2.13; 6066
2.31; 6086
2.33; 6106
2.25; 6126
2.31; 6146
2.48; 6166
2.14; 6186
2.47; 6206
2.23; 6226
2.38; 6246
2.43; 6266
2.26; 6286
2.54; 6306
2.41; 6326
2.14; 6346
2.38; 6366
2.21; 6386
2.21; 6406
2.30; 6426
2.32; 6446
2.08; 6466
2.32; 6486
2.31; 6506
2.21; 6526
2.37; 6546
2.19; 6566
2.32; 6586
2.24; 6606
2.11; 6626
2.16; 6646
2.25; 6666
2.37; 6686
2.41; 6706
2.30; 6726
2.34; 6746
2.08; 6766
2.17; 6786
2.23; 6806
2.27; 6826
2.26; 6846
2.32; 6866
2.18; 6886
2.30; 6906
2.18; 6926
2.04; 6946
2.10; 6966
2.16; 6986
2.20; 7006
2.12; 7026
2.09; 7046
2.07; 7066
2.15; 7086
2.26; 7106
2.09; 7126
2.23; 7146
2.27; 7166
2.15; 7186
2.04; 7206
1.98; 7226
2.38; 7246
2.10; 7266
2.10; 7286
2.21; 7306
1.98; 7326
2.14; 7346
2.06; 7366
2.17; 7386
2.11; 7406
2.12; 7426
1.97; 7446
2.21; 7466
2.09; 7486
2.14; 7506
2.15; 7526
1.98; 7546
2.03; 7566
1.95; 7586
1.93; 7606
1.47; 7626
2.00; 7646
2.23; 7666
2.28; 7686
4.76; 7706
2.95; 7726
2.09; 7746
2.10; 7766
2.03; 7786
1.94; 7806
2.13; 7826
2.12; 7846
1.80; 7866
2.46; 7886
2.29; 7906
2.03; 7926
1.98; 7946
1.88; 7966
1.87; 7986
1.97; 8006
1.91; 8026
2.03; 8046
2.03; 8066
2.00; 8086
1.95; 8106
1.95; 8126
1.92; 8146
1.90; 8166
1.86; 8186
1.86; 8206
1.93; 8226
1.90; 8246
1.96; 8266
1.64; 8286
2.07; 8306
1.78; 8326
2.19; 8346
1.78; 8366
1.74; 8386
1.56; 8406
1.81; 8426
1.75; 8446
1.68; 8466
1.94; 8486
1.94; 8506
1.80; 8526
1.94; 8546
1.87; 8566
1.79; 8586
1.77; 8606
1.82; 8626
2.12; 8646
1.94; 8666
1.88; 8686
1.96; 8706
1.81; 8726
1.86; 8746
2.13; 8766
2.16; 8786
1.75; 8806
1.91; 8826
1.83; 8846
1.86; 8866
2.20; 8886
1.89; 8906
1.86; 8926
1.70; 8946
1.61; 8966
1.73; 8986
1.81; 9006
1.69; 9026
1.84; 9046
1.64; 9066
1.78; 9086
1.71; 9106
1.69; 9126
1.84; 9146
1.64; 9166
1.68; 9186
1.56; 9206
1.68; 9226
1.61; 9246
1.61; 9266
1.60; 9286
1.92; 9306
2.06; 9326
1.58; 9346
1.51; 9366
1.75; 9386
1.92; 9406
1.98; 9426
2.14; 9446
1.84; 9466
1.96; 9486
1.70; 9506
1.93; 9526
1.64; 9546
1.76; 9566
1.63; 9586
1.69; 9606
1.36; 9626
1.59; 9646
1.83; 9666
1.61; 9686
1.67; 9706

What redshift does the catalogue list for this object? 0.17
